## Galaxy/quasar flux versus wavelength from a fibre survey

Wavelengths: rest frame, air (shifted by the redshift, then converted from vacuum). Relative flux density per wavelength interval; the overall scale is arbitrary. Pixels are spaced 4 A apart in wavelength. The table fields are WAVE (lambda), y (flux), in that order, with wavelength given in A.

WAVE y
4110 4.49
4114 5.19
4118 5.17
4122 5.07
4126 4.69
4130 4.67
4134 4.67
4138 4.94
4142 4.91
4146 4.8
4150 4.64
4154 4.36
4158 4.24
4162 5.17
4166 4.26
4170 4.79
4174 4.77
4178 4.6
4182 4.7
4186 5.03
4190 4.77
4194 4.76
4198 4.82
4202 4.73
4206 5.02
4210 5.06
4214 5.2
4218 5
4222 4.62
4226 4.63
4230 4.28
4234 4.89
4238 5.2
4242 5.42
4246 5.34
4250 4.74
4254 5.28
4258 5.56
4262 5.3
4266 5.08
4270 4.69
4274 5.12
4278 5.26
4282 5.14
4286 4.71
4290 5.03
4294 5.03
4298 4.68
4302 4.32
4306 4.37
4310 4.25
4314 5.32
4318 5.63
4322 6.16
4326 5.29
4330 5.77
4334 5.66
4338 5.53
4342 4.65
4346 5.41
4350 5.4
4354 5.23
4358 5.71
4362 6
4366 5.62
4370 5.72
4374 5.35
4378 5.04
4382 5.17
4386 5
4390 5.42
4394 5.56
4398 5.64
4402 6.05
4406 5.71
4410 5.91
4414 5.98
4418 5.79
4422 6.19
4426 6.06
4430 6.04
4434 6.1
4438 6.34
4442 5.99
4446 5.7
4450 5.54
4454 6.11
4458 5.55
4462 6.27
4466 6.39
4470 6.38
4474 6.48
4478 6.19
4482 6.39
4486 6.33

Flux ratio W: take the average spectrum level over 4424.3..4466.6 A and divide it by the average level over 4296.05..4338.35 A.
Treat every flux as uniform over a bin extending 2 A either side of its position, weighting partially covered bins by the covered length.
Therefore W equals 1.16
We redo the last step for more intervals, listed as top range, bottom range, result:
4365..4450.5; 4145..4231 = 1.21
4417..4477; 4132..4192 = 1.29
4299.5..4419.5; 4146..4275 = 1.11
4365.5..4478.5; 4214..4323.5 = 1.17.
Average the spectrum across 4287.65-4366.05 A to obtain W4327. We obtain 5.24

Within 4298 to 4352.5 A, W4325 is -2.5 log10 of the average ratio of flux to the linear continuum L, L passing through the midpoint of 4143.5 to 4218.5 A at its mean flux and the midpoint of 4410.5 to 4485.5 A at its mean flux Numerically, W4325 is 0.059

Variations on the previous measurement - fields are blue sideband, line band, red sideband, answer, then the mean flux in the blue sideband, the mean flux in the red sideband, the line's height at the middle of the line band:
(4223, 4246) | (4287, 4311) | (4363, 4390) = 0.11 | 4.91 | 5.35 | 5.11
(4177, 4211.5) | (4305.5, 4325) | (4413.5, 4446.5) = 0.05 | 4.84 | 6.04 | 5.45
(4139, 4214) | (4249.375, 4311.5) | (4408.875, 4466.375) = 0.07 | 4.76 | 5.99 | 5.25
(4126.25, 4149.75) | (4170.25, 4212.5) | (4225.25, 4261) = 0.02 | 4.78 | 5.06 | 4.92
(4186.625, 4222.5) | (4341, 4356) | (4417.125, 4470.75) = 0.08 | 4.9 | 6.03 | 5.58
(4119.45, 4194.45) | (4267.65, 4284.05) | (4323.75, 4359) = 0.02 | 4.73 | 5.4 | 5.16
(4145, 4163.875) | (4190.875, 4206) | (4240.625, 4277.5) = 0.01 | 4.63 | 5.17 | 4.86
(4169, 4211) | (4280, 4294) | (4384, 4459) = 0.06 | 4.82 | 5.83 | 5.24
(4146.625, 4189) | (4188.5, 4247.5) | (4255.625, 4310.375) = -0.03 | 4.66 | 4.92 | 4.77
